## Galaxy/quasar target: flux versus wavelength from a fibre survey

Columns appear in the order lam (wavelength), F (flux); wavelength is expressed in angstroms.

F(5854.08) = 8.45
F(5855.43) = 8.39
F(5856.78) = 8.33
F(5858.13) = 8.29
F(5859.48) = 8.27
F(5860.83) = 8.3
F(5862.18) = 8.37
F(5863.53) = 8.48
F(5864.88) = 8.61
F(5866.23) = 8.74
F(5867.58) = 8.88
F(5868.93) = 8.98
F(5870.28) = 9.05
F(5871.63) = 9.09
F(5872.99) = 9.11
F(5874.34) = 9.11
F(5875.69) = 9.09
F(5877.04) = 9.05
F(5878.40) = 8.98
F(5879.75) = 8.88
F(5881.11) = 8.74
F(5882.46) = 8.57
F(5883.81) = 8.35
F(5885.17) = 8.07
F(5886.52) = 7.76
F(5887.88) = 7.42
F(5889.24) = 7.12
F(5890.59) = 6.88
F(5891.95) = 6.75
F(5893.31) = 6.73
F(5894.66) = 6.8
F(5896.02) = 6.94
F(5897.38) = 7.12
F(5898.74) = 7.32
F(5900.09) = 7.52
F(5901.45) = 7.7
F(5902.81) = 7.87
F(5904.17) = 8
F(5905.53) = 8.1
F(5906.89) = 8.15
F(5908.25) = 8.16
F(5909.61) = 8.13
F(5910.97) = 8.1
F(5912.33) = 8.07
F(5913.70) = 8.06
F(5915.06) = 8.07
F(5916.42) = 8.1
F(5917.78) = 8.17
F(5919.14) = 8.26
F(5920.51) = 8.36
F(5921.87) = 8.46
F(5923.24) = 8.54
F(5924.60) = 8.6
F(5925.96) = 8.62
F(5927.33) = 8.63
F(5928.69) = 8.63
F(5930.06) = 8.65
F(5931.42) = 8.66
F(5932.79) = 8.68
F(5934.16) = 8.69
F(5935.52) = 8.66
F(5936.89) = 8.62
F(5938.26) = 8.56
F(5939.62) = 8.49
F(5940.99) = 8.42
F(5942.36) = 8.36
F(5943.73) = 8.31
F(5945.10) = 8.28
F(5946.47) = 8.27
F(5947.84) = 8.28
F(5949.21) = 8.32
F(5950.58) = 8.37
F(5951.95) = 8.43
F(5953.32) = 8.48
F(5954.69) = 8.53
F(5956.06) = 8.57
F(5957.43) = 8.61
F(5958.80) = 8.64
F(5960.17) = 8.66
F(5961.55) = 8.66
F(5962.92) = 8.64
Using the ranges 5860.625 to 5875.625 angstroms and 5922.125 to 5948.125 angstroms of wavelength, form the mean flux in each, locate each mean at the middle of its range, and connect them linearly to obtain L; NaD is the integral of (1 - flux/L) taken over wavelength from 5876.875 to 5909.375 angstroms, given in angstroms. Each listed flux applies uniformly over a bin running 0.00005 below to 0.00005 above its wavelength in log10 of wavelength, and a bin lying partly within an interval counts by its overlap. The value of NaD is 3.5 angstroms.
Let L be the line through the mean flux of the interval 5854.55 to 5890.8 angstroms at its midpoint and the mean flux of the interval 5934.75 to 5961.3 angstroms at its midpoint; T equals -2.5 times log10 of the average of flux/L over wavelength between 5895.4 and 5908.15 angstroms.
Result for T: 0.11 mag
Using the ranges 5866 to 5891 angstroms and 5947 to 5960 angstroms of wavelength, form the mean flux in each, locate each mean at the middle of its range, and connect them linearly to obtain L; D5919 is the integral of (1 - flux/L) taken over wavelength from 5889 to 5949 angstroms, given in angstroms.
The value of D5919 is 3.0 angstroms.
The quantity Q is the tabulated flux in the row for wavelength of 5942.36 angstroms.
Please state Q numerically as 8.36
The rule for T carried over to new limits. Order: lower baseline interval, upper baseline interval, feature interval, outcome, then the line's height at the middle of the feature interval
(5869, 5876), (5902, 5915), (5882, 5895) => 0.161 mag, 8.63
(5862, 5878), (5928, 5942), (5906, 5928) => 0.052 mag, 8.68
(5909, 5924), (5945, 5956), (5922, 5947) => -0.030 mag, 8.3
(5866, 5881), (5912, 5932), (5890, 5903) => 0.216 mag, 8.71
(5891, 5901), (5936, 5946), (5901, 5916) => -0.087 mag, 7.42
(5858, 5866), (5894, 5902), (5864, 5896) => -0.058 mag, 7.82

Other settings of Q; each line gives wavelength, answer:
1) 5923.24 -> 8.54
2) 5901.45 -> 7.7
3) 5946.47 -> 8.27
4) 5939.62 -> 8.49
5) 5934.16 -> 8.69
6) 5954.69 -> 8.53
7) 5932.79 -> 8.68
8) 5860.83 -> 8.3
